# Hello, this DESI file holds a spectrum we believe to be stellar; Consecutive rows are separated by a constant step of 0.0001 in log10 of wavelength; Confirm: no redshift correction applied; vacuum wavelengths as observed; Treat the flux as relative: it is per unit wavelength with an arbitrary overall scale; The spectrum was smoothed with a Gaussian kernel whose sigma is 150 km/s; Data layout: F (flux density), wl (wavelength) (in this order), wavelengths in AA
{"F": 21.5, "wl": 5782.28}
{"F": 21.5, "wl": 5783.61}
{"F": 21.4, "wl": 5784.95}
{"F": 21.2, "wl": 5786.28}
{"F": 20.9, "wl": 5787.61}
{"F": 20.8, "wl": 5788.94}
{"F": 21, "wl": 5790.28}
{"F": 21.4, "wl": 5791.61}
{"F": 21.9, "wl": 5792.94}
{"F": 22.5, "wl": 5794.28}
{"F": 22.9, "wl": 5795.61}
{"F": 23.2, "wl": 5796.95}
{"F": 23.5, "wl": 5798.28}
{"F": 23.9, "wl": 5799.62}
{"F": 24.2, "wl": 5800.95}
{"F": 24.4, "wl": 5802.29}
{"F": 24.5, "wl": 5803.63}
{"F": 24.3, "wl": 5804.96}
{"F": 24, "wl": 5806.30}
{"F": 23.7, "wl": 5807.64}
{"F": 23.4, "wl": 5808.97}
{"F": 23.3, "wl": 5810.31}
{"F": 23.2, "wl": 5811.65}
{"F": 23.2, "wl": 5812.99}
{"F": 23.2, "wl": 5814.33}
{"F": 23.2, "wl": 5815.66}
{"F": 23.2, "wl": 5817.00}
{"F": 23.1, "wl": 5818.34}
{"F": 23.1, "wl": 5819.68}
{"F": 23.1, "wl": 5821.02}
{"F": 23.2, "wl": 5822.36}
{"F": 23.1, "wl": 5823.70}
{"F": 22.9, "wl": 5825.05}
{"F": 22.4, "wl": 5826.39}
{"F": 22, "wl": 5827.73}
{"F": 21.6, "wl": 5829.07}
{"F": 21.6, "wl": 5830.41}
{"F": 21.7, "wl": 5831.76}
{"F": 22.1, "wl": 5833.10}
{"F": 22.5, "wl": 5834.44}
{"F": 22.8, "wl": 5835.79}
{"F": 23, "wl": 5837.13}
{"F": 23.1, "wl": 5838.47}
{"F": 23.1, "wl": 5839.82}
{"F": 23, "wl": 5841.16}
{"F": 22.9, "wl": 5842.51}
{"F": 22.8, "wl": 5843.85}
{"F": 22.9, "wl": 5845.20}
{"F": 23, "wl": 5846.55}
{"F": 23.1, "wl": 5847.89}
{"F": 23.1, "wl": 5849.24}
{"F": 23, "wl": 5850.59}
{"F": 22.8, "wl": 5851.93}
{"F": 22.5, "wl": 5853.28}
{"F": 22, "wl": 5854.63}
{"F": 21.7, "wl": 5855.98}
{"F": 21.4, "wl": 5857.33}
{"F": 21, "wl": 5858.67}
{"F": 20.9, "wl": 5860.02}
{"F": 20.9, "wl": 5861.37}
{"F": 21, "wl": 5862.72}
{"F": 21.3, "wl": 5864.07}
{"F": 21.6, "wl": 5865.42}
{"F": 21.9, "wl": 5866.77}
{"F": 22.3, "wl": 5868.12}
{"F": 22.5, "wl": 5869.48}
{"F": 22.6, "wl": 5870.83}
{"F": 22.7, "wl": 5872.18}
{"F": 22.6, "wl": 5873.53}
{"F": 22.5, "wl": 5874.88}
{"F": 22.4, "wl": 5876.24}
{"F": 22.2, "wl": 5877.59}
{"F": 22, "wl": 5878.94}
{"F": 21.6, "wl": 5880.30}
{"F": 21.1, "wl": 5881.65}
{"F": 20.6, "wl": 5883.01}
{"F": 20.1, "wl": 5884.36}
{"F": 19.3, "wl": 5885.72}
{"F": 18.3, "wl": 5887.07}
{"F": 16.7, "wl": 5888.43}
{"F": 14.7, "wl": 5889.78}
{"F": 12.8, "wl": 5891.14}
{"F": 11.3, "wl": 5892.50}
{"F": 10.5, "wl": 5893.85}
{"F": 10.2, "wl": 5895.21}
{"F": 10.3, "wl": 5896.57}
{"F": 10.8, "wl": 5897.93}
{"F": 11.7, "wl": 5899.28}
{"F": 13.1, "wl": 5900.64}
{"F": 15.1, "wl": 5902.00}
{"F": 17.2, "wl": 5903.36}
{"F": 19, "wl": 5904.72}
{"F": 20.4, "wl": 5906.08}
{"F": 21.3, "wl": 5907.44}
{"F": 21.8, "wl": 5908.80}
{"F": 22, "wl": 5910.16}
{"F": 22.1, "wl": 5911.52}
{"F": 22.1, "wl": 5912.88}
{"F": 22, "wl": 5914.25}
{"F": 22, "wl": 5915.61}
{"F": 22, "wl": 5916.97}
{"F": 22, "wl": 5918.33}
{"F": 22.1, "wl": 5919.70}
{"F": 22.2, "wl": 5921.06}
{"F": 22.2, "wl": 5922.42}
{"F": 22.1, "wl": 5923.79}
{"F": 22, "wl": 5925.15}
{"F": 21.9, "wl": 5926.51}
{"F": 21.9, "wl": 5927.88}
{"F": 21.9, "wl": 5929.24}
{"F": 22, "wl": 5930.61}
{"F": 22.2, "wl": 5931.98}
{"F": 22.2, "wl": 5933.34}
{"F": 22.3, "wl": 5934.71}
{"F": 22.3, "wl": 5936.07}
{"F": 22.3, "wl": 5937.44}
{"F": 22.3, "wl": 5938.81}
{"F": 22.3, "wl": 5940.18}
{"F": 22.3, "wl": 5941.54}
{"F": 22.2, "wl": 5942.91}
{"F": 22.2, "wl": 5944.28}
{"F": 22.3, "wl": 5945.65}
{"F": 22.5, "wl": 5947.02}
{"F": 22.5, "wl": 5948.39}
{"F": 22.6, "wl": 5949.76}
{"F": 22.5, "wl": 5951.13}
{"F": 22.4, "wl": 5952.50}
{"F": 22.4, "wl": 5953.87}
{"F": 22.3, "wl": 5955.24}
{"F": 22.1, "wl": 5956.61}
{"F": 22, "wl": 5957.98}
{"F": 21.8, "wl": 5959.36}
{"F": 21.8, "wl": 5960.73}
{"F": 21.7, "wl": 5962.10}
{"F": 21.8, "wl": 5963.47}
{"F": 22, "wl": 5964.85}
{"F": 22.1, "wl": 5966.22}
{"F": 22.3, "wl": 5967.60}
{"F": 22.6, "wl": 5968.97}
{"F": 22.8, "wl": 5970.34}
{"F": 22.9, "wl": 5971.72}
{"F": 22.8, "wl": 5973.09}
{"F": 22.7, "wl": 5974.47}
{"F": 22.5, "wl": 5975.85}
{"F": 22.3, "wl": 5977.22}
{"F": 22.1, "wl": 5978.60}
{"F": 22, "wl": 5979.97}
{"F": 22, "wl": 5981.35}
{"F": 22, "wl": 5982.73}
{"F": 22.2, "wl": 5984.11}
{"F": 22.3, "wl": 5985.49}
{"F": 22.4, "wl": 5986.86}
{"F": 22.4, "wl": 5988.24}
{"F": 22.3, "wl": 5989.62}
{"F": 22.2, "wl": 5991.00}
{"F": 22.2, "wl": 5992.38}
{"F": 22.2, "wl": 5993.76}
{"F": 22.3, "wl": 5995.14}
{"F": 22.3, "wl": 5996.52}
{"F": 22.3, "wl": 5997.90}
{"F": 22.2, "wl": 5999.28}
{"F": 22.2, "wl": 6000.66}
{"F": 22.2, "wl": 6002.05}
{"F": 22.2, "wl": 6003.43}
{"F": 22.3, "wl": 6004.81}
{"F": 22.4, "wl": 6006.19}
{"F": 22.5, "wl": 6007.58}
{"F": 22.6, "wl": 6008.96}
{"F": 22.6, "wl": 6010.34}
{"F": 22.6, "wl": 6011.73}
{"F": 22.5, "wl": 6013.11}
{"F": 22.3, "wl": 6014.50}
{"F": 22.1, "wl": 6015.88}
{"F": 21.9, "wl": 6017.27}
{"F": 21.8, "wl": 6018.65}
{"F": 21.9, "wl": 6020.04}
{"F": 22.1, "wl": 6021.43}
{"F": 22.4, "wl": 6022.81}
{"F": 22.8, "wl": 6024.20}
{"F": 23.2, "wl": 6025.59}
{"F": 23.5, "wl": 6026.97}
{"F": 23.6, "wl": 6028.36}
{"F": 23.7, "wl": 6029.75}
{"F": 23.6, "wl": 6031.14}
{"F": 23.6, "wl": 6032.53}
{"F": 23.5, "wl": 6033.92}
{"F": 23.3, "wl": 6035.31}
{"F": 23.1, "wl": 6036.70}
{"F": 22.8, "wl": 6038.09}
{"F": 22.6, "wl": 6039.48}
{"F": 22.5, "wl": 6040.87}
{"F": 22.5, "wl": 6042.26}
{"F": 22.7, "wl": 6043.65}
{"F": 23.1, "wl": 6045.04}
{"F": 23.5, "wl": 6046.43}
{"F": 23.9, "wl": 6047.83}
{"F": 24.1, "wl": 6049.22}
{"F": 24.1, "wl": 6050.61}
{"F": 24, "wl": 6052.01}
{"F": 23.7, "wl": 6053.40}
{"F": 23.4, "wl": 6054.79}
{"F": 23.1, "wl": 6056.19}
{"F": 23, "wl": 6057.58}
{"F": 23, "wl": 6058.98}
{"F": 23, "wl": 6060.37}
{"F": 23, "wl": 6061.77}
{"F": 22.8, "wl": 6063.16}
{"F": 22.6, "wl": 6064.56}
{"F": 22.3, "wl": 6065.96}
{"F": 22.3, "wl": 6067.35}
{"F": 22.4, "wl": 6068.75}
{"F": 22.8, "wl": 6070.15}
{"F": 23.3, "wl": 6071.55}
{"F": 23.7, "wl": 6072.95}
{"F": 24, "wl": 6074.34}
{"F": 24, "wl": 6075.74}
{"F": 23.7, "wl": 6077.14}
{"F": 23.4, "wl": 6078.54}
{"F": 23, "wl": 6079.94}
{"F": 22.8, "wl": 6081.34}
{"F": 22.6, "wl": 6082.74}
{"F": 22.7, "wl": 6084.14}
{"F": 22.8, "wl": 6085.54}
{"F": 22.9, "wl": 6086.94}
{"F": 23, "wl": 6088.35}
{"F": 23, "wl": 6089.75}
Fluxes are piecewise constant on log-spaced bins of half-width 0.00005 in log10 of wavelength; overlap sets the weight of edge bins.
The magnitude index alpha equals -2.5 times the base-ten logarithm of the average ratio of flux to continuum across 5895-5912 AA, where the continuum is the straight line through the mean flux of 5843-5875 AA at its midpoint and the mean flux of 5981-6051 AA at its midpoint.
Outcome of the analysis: 0.318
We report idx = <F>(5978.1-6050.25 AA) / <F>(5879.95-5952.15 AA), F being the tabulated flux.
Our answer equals 1.1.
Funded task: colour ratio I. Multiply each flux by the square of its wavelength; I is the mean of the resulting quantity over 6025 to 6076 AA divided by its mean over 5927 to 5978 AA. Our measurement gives 1.08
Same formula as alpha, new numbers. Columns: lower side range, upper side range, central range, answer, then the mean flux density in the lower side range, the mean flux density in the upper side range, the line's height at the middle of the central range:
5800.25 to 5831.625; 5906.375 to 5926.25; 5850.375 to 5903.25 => 0.185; 23.2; 22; 22.4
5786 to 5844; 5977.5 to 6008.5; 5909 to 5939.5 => 0.019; 22.8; 22.2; 22.5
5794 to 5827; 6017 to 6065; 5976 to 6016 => 0.041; 23.4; 23.1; 23.1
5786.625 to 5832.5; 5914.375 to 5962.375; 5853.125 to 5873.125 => 0.040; 22.9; 22.2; 22.6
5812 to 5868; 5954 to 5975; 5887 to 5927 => 0.231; 22.4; 22.2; 22.3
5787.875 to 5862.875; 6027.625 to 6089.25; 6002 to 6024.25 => 0.037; 22.7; 23.2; 23.1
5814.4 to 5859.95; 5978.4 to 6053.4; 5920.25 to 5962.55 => 0.022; 22.6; 22.7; 22.6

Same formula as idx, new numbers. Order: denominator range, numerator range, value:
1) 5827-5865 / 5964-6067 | 1.02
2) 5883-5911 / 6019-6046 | 1.44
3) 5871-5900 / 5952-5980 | 1.28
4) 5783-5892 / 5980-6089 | 1.03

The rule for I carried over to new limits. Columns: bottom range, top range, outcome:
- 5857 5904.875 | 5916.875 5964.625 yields 1.23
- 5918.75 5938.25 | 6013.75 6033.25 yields 1.06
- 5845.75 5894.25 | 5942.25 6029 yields 1.13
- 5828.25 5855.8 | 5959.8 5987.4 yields 1.03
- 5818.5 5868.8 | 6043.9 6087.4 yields 1.12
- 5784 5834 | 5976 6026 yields 1.05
